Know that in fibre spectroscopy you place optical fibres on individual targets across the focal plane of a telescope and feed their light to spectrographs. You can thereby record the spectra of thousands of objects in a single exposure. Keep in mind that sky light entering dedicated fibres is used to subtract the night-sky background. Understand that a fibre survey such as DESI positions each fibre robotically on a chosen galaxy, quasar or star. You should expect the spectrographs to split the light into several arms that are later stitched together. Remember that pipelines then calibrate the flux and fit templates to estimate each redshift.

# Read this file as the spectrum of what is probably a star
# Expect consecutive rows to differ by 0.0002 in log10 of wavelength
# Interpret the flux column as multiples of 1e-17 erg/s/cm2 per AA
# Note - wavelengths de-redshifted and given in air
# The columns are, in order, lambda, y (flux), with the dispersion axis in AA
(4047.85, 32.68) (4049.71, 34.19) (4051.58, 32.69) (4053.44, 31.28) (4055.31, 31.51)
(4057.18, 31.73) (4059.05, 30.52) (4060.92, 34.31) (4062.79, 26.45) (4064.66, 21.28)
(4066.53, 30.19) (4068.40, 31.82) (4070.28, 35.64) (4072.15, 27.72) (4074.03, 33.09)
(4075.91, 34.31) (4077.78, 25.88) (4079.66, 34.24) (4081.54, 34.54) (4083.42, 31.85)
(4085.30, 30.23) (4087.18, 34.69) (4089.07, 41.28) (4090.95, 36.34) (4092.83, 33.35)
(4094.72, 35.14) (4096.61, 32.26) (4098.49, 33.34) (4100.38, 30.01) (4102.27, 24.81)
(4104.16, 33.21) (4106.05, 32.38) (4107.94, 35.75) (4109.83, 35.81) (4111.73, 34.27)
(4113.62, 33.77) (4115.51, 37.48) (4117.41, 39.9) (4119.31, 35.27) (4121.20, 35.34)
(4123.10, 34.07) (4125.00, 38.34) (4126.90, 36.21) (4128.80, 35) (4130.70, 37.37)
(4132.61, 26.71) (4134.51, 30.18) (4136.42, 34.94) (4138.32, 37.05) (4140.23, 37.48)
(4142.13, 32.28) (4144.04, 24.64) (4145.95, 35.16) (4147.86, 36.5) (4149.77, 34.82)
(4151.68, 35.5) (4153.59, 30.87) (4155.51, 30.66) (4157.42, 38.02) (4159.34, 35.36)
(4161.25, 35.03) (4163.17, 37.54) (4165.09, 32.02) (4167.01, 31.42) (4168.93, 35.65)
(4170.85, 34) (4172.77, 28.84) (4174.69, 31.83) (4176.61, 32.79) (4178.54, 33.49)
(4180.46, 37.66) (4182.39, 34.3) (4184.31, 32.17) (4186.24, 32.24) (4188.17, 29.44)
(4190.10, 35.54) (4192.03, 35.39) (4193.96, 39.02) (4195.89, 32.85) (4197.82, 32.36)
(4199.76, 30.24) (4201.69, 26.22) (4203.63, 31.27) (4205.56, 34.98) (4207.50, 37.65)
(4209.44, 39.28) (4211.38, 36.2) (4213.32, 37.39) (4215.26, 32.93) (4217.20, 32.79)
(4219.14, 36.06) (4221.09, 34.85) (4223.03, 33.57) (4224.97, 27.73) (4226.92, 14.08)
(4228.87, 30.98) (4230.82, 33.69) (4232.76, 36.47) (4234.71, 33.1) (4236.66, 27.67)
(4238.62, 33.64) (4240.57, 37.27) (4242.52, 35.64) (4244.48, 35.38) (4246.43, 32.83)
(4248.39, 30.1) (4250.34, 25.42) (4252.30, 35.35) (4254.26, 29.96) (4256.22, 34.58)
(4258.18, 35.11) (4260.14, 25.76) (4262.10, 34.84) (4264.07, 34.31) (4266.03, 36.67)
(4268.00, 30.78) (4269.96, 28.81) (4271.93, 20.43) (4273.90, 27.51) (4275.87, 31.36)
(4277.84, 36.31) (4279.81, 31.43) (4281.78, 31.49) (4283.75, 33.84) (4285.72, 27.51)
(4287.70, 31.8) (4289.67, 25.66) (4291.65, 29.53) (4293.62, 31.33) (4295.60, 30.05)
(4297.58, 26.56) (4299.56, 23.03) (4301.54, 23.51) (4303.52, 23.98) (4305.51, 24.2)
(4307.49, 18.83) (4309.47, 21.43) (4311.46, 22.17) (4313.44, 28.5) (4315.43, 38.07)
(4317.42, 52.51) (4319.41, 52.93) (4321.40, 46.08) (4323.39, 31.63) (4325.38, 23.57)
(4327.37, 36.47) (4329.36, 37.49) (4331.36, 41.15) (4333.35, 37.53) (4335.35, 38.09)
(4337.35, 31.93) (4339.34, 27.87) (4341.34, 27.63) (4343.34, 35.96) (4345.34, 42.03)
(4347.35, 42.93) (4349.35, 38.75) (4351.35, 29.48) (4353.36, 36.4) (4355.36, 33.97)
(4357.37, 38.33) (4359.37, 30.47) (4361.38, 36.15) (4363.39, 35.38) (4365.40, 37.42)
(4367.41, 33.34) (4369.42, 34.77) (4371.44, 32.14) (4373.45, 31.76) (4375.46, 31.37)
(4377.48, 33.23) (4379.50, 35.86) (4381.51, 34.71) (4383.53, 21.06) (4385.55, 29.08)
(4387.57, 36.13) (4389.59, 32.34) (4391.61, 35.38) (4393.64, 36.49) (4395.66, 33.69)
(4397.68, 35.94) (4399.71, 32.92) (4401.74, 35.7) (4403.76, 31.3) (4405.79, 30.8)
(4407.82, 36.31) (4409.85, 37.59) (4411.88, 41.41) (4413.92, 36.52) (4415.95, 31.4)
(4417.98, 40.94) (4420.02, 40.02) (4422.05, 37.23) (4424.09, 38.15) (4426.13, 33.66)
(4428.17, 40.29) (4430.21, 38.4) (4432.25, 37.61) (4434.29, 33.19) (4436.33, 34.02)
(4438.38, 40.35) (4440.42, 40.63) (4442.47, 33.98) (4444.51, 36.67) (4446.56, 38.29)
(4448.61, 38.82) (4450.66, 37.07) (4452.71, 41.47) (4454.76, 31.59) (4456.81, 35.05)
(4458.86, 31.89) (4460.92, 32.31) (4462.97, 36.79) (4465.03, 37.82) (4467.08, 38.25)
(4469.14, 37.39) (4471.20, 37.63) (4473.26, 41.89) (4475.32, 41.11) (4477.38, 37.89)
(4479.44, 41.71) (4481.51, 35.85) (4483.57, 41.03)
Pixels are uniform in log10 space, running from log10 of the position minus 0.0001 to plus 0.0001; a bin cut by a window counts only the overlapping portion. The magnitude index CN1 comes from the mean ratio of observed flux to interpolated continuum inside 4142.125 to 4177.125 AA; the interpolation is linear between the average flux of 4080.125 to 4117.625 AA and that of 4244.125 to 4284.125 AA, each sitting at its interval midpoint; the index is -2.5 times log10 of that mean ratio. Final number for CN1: -0.01 mag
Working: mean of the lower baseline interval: 33.9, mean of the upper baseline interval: 31.4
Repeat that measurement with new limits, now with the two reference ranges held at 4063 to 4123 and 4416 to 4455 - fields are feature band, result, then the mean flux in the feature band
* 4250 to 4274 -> 0.14 mag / 31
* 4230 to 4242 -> 0.04 mag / 33.7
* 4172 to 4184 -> 0.03 mag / 33.2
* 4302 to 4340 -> 0.08 mag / 33.3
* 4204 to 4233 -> 0.05 mag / 33.1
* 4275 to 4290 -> 0.13 mag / 31.4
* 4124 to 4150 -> -0.01 mag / 34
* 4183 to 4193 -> 0.04 mag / 33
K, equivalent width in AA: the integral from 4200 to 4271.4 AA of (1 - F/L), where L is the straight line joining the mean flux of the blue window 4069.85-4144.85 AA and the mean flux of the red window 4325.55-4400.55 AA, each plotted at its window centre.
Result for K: 3.2 AA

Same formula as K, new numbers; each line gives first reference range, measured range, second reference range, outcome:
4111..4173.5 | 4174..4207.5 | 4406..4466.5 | 1.48 AA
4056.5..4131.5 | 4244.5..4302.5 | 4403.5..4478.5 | 8.04 AA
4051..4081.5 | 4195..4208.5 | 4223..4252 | -0.48 AA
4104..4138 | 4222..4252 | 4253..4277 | 0.38 AA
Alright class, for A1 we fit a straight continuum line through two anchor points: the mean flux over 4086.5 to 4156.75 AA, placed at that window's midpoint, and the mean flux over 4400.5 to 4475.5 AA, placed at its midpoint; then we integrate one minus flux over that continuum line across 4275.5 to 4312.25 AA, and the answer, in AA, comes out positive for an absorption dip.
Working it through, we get 8.3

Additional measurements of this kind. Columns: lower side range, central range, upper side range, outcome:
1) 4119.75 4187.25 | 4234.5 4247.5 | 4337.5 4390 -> 0.1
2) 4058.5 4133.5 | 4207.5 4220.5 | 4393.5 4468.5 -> -0.6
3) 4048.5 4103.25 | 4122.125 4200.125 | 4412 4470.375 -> -1.8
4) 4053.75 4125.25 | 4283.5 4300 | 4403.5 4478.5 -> 3.0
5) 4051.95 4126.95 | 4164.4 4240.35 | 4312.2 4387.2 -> 2.3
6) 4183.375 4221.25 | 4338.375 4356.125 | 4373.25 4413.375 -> -0.7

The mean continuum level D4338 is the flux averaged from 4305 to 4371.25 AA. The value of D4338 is 34.7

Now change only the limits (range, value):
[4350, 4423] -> 34.4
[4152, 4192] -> 33.5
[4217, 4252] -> 31.8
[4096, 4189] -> 33.7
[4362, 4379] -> 33.8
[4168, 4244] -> 33.1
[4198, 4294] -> 31.9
